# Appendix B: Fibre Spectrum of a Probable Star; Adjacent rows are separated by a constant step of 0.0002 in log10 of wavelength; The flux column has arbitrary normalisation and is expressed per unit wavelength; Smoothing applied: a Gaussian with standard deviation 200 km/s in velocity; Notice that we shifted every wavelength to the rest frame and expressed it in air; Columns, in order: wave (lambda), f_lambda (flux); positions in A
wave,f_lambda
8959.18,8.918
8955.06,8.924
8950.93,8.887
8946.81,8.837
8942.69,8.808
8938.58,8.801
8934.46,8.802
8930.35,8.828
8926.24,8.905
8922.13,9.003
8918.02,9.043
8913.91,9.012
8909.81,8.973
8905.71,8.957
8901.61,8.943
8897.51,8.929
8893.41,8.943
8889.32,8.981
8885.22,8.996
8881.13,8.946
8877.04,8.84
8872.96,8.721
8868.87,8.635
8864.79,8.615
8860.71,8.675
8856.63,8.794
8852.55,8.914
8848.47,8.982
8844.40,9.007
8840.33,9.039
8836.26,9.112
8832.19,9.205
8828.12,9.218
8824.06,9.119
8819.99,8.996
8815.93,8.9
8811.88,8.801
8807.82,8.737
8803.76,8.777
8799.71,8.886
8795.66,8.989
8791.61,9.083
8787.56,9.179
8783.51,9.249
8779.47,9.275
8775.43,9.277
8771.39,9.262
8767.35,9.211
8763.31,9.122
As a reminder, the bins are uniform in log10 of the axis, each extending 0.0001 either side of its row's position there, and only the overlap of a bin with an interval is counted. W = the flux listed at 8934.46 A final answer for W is 8.802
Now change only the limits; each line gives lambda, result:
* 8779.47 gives 9.275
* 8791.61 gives 9.083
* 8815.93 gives 8.9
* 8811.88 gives 8.801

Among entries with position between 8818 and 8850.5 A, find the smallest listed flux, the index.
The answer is 8.982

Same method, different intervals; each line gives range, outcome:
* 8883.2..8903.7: 8.929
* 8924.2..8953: 8.801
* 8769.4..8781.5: 9.262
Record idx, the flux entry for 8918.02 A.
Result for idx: 9.043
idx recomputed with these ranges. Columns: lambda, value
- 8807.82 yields 8.737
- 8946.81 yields 8.837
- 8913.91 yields 9.012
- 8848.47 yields 8.982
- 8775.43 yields 9.277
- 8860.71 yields 8.675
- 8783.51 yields 9.249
